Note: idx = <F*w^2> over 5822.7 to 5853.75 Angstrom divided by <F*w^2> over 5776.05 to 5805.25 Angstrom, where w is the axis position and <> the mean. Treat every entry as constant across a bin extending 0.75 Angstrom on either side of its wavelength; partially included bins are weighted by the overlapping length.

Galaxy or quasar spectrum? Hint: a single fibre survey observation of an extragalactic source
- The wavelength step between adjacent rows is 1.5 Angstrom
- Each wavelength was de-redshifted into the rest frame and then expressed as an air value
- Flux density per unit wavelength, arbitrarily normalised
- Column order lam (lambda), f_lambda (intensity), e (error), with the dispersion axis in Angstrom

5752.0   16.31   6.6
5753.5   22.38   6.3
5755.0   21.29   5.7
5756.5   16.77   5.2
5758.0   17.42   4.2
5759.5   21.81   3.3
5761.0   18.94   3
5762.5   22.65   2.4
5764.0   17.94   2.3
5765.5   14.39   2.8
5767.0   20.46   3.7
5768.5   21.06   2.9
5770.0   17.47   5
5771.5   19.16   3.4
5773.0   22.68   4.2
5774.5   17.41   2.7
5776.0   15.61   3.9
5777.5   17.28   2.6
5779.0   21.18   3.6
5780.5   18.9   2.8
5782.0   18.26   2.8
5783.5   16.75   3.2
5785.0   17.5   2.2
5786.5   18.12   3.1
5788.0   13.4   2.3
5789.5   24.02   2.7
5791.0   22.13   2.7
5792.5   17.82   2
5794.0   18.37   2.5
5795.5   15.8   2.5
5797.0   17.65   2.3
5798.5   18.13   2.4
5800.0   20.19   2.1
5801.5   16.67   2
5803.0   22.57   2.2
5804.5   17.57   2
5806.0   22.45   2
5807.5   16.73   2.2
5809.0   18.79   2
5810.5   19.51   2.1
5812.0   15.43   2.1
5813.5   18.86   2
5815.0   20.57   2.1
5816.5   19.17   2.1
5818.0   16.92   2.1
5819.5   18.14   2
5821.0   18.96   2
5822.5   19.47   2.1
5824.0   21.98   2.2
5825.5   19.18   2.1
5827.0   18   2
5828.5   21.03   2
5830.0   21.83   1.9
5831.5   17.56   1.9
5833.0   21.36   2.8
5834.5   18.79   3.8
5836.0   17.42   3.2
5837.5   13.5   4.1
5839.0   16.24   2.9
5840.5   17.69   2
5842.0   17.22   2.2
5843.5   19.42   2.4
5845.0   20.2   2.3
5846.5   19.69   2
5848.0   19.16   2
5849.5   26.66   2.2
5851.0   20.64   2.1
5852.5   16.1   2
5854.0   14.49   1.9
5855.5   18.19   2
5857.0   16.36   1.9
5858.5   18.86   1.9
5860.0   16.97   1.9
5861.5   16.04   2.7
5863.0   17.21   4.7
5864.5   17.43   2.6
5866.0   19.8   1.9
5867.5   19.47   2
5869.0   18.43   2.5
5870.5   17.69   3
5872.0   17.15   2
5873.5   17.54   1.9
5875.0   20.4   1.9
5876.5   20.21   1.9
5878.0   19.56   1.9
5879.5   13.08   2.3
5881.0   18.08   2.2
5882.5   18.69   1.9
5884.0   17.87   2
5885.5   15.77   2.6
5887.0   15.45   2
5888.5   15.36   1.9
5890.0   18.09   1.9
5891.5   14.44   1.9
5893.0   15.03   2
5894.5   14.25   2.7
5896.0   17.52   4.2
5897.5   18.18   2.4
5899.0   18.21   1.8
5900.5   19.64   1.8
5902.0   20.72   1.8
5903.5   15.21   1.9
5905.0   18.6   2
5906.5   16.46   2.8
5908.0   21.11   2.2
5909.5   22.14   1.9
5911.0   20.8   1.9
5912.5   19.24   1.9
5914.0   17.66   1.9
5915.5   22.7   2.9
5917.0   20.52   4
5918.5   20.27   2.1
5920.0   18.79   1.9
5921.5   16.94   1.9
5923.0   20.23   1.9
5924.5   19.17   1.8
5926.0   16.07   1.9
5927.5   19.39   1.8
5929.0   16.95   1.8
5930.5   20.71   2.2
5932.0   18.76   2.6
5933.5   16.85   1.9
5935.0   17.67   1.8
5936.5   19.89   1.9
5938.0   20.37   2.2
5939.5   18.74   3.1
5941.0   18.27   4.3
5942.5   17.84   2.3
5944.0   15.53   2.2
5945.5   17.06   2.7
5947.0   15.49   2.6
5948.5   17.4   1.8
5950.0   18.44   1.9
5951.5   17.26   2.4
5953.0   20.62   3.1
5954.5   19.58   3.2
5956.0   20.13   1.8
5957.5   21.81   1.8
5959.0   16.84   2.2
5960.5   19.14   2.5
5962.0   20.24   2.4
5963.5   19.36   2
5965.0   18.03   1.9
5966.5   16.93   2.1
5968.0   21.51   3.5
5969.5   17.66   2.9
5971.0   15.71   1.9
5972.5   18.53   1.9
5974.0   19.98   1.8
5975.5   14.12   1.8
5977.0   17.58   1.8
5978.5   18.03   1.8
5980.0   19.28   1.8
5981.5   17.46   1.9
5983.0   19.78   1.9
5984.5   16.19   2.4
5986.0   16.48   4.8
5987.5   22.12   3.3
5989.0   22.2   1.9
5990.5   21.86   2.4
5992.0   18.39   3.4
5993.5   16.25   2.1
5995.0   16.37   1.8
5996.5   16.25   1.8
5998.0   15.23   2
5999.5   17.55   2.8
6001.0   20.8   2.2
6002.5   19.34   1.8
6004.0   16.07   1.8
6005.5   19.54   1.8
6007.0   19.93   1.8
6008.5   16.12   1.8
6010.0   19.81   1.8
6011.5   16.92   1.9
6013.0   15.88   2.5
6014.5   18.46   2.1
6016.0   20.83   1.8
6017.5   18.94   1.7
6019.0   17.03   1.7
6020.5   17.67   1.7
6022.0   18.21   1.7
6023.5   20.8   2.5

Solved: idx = 1.05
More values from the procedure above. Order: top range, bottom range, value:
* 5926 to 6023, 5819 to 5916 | 1.04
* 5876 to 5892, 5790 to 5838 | 0.92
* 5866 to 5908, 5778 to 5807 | 0.97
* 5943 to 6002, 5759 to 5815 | 1.04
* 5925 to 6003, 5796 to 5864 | 1.03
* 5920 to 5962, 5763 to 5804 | 1.05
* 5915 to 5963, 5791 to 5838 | 1.04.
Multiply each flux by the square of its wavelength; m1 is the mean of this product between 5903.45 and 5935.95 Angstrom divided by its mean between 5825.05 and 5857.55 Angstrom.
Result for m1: 1.04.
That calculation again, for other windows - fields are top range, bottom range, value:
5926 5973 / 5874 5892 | 1.09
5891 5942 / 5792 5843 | 1.03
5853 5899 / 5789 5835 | 0.92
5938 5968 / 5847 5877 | 1.03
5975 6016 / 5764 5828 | 1.04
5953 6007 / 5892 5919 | 1.01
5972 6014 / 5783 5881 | 1.03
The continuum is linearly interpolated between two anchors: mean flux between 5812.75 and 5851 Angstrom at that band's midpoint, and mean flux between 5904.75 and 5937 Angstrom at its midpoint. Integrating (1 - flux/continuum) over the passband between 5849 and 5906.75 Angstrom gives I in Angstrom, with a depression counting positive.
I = 4.5 Angstrom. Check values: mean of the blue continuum 19.2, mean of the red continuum 19.1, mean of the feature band 17.7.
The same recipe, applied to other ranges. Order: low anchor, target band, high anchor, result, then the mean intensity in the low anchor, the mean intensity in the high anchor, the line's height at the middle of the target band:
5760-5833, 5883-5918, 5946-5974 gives 1.21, 18.9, 18.6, 18.7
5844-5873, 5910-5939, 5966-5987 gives -1.61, 18.4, 17.9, 18.1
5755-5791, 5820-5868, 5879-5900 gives -3.43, 18.8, 16.5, 17.4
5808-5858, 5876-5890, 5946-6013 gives 1.12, 18.7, 18.3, 18.6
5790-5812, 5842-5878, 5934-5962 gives 0.16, 18.8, 18.5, 18.7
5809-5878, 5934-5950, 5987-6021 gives 0.55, 18.6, 18.4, 18.5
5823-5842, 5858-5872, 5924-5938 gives 0.51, 18.7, 18.5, 18.6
